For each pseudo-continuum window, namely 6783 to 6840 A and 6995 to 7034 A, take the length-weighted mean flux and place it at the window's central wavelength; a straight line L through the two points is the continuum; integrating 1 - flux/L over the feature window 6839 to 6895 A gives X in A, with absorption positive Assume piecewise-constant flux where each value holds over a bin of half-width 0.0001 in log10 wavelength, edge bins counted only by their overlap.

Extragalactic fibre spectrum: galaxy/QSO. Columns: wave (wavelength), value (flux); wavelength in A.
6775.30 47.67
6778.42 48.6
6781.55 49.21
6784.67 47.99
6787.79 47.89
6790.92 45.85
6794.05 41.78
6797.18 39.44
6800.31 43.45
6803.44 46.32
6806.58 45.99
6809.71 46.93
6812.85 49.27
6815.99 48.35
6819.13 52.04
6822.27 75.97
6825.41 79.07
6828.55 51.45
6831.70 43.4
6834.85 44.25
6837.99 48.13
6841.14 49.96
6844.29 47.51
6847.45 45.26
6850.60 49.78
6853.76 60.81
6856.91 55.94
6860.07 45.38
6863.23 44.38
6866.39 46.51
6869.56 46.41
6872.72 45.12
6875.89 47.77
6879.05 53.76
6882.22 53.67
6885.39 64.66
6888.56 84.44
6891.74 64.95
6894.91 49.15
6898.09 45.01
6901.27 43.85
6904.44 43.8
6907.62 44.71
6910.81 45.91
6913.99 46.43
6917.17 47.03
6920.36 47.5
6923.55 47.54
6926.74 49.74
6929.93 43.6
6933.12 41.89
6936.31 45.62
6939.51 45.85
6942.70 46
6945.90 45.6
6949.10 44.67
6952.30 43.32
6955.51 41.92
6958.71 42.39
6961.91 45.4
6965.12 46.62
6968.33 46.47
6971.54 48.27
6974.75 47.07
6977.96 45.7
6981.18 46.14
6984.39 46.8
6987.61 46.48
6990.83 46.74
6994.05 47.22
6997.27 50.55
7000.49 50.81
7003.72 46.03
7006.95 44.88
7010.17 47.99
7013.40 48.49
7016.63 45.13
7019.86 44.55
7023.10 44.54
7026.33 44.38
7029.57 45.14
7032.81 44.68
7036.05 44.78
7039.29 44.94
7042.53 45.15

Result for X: -4.84 A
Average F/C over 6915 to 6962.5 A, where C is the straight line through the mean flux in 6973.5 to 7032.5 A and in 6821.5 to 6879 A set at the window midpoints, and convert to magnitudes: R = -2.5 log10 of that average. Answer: 0.08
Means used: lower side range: 51.2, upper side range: 46.5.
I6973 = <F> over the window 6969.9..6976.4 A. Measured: 47.7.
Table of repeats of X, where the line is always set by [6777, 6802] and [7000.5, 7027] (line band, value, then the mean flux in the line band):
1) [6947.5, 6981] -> 0.5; 45.2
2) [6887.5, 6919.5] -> -3.5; 50.9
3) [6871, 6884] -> -1.3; 50.3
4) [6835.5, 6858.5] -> -2.6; 50.8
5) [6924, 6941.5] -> 0.1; 45.5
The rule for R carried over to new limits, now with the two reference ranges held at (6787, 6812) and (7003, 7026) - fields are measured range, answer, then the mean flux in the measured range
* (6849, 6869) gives -0.12 mag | 50.2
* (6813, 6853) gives -0.18 mag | 53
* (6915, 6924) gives -0.04 mag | 47.3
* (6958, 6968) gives 0.01 mag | 45.2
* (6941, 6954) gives 0.02 mag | 44.9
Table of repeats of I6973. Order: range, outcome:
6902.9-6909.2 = 44.3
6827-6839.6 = 46.8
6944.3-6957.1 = 43.9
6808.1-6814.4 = 48.1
